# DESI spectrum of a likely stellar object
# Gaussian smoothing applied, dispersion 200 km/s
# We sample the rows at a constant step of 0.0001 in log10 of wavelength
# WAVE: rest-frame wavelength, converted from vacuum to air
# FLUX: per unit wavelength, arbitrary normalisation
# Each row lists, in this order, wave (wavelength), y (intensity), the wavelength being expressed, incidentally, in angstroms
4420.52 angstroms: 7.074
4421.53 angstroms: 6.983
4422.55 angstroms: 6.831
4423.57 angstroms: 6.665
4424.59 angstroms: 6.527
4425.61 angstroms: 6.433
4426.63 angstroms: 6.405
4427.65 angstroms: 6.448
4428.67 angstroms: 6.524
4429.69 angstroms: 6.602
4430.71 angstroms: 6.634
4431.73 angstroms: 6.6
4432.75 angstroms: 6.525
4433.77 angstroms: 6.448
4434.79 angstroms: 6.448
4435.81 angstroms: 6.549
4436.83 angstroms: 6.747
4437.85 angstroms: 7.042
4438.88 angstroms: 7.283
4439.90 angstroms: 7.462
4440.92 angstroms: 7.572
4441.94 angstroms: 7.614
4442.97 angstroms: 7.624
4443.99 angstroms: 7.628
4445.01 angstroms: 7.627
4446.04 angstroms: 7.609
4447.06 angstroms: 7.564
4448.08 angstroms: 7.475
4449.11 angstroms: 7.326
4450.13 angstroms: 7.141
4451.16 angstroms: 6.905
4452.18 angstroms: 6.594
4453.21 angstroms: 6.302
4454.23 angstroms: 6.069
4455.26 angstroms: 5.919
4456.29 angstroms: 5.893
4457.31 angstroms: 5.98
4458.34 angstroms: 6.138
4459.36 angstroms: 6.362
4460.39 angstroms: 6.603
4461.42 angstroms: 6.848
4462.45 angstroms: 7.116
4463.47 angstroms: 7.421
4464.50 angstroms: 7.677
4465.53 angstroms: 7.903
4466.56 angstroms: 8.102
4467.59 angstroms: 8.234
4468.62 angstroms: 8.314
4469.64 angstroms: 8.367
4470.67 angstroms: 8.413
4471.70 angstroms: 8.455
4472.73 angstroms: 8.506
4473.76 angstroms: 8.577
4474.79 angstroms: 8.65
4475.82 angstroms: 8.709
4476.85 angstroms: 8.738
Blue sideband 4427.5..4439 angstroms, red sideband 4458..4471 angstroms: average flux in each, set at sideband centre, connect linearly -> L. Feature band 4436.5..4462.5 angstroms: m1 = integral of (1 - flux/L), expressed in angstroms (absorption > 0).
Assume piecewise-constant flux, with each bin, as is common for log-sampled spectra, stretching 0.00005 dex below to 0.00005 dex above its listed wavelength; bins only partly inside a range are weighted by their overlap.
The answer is 0.50 angstroms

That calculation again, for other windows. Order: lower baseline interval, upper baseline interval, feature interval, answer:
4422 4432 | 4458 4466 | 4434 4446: -0.9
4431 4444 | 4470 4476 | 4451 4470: 2.5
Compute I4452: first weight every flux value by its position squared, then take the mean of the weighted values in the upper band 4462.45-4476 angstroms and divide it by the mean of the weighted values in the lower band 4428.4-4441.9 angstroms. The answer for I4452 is 1.2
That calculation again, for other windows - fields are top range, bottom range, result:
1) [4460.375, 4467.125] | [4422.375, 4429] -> 1.16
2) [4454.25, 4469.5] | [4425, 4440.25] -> 1.07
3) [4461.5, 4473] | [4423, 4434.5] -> 1.25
